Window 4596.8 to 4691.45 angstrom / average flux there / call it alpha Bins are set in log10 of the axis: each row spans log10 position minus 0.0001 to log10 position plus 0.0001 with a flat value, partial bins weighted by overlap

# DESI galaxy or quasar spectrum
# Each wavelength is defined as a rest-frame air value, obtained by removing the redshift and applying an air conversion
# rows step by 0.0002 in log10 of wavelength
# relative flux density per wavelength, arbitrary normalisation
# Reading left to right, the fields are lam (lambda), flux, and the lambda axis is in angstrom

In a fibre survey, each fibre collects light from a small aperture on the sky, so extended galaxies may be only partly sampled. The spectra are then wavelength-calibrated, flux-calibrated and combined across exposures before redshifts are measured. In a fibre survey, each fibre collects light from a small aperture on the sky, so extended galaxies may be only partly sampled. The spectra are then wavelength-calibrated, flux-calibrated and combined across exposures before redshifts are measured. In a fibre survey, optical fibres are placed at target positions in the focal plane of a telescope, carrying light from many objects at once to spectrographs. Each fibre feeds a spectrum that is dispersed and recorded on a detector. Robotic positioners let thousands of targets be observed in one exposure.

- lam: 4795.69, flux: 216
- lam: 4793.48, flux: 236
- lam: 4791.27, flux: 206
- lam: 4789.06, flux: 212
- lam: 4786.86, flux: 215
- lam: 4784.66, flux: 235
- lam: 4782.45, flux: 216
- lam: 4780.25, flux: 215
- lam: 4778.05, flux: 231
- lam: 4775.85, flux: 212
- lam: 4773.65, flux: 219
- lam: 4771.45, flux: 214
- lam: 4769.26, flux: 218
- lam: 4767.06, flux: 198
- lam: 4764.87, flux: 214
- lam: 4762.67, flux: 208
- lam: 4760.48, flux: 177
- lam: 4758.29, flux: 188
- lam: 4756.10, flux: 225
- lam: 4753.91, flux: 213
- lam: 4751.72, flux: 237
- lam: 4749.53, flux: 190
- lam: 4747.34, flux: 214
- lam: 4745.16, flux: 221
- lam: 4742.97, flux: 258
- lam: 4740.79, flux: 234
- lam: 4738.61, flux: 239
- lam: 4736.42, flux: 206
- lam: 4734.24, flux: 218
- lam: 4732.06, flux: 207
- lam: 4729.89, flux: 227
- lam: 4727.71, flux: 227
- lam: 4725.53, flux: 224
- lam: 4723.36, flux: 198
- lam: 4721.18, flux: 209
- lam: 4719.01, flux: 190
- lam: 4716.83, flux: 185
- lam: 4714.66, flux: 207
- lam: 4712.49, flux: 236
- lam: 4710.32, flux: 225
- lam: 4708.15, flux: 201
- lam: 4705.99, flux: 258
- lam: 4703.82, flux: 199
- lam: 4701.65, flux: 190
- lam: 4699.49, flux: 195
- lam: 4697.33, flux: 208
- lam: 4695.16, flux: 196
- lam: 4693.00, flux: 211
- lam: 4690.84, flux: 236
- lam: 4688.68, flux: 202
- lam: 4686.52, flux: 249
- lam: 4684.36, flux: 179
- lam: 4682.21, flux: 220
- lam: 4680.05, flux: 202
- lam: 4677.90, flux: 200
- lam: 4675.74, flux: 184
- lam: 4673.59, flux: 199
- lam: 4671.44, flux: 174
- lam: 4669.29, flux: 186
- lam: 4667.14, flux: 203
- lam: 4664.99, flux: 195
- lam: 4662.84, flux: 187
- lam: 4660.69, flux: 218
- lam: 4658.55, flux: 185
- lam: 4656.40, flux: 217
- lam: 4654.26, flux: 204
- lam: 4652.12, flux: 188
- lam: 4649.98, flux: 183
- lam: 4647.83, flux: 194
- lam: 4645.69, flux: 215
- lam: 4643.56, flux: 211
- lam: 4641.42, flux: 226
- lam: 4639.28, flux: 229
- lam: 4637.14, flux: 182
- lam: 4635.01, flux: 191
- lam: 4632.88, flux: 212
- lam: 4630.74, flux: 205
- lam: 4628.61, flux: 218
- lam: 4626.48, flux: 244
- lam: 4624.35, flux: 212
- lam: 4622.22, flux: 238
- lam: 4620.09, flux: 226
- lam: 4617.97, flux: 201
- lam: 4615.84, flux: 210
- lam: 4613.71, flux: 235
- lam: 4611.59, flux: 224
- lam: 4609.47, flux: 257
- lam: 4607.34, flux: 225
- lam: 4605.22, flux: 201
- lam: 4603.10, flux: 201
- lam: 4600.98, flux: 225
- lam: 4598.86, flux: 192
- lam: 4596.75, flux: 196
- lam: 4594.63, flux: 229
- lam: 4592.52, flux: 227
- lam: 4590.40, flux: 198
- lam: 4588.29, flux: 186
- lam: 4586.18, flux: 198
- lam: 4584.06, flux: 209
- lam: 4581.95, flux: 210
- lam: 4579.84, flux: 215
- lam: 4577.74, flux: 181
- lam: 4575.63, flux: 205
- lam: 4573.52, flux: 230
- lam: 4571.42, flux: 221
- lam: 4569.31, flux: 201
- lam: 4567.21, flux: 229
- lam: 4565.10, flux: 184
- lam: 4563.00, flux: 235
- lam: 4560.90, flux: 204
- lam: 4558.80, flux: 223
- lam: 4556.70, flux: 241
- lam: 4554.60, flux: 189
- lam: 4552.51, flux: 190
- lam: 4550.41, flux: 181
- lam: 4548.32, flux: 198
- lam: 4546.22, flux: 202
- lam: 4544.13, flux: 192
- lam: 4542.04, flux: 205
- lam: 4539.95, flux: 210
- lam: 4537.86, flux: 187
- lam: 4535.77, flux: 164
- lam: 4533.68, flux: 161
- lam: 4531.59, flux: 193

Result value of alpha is 208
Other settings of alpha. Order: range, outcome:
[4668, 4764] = 210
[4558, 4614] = 212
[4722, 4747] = 223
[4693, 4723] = 207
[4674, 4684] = 200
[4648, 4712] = 203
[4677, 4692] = 213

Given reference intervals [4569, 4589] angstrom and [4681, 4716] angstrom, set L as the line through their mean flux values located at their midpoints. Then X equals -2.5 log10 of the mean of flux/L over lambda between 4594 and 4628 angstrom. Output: -0.06 mag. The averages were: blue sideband 206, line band 220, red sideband 213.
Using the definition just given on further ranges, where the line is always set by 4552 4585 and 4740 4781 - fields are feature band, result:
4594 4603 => 0.015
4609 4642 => -0.033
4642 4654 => 0.067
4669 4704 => 0.058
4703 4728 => 0.005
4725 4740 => -0.035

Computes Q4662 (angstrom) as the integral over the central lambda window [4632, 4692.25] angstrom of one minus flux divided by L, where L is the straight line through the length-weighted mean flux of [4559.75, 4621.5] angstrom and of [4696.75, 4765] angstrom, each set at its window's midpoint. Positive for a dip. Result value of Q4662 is 2.9 angstrom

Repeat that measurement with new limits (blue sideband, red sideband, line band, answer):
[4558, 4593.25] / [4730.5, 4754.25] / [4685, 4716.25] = 0.6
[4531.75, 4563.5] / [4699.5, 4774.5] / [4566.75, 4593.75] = -1.0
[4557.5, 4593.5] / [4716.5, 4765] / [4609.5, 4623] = -0.9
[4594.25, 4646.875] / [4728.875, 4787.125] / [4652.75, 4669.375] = 1.3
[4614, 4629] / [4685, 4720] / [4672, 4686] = 1.0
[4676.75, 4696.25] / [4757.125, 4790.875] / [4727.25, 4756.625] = -1.6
